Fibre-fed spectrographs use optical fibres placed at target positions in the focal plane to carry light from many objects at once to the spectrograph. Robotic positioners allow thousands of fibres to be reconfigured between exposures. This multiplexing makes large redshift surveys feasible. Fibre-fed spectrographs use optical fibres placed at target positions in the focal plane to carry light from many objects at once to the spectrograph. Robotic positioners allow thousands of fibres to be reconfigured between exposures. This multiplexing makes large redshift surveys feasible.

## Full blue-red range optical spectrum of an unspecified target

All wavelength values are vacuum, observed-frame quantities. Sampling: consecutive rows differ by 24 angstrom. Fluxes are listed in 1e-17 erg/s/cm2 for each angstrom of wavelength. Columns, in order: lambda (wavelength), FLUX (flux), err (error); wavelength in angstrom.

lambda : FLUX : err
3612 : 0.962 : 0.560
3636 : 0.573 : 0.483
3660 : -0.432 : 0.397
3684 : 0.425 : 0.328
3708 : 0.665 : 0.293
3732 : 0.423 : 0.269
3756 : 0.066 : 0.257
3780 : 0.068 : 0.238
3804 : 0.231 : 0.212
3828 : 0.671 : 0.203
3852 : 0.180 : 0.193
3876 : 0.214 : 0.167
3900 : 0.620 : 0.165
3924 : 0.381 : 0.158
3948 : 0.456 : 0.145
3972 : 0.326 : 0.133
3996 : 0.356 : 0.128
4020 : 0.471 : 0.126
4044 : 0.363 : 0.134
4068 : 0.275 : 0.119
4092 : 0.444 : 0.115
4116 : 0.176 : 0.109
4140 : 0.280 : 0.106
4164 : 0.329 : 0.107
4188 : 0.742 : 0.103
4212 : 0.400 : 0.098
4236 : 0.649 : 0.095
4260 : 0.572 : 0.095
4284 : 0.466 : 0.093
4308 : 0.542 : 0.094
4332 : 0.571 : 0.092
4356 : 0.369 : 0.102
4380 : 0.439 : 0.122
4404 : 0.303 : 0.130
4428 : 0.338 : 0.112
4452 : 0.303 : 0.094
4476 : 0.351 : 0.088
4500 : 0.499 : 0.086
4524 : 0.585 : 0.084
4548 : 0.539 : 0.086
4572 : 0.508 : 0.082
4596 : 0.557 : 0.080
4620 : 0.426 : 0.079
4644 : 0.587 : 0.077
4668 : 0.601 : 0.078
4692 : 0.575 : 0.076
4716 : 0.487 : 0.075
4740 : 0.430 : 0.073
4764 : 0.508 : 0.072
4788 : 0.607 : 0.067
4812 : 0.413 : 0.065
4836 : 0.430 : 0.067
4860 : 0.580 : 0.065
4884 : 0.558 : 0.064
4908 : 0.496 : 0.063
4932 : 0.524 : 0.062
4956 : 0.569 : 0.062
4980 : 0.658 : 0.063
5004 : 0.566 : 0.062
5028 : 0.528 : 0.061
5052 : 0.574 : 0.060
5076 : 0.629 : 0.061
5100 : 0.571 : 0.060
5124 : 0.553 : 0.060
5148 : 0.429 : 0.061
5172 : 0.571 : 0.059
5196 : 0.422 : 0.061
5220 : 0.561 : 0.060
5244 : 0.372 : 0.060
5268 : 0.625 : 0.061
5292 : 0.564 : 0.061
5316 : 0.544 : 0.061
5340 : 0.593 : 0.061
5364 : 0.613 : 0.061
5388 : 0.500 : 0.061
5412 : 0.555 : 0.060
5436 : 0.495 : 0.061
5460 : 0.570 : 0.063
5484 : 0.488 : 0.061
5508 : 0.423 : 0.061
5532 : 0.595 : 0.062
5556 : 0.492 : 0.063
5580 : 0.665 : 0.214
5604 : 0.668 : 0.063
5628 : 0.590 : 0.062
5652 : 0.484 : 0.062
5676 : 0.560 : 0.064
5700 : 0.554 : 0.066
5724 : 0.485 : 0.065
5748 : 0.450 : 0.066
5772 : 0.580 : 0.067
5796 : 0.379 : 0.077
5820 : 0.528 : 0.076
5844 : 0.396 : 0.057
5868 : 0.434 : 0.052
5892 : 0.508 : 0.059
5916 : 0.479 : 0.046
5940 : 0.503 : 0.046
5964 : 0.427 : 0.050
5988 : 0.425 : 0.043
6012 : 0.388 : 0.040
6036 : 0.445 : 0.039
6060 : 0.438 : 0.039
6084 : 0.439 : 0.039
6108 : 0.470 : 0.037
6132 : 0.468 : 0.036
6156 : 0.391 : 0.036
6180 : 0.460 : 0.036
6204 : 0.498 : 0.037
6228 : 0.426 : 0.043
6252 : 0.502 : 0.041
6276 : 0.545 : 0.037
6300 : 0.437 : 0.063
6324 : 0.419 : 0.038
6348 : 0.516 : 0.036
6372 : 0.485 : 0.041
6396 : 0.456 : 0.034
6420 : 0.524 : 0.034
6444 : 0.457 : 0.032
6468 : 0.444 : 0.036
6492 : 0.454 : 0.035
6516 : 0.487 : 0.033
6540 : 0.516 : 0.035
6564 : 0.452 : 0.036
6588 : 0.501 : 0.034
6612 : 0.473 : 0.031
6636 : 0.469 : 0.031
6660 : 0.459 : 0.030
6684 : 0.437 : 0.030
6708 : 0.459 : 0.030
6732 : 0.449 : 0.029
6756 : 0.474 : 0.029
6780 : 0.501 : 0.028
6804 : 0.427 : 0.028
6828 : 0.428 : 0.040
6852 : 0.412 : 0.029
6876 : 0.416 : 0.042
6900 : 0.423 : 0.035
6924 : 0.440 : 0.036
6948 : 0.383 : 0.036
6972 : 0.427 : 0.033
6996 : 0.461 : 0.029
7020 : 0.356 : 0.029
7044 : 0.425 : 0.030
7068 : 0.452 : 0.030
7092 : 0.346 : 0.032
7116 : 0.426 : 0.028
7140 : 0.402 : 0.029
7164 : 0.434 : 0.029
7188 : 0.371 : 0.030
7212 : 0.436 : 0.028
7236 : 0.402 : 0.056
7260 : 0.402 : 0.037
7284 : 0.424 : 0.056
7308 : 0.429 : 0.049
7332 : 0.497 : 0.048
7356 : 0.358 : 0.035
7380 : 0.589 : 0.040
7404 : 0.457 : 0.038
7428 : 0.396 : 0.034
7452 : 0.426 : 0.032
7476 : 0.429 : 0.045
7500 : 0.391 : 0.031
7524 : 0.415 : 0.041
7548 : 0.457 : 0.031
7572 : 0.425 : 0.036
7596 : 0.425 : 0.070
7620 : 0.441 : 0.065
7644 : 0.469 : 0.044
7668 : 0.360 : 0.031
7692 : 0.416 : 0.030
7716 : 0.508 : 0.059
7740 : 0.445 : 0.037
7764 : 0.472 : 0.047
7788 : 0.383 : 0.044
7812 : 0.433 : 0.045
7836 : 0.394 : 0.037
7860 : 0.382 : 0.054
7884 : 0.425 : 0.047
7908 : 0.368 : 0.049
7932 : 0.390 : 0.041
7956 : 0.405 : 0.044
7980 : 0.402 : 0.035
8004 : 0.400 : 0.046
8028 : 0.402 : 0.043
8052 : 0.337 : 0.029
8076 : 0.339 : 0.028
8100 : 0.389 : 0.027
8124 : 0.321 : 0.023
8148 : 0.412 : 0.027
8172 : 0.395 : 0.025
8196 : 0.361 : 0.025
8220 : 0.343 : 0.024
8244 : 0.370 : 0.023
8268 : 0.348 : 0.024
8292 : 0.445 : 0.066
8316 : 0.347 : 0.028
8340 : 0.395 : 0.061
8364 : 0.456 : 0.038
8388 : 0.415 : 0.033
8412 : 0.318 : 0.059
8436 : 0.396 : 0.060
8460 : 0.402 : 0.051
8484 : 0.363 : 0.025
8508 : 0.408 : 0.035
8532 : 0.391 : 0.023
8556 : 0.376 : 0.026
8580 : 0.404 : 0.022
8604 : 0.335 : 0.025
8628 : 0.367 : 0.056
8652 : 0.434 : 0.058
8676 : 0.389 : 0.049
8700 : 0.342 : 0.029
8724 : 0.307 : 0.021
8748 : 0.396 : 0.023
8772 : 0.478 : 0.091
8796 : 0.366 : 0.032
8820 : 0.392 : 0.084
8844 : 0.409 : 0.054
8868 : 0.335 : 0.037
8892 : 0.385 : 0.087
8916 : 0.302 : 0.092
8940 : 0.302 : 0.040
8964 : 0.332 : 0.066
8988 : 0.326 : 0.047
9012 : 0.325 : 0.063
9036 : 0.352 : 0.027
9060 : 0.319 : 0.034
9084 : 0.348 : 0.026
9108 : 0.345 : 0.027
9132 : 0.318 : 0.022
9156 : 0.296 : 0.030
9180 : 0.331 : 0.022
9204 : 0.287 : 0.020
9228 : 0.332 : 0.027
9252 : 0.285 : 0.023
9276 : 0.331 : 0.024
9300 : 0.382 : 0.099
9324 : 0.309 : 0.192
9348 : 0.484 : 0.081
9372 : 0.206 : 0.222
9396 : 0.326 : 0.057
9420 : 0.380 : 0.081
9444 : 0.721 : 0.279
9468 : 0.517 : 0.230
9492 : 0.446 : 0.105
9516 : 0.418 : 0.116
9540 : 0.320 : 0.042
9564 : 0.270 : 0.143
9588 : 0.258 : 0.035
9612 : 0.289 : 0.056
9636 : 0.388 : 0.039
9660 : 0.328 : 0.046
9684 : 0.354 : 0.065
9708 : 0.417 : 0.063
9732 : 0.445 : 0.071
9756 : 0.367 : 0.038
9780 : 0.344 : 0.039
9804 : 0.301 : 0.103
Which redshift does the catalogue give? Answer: 0.123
